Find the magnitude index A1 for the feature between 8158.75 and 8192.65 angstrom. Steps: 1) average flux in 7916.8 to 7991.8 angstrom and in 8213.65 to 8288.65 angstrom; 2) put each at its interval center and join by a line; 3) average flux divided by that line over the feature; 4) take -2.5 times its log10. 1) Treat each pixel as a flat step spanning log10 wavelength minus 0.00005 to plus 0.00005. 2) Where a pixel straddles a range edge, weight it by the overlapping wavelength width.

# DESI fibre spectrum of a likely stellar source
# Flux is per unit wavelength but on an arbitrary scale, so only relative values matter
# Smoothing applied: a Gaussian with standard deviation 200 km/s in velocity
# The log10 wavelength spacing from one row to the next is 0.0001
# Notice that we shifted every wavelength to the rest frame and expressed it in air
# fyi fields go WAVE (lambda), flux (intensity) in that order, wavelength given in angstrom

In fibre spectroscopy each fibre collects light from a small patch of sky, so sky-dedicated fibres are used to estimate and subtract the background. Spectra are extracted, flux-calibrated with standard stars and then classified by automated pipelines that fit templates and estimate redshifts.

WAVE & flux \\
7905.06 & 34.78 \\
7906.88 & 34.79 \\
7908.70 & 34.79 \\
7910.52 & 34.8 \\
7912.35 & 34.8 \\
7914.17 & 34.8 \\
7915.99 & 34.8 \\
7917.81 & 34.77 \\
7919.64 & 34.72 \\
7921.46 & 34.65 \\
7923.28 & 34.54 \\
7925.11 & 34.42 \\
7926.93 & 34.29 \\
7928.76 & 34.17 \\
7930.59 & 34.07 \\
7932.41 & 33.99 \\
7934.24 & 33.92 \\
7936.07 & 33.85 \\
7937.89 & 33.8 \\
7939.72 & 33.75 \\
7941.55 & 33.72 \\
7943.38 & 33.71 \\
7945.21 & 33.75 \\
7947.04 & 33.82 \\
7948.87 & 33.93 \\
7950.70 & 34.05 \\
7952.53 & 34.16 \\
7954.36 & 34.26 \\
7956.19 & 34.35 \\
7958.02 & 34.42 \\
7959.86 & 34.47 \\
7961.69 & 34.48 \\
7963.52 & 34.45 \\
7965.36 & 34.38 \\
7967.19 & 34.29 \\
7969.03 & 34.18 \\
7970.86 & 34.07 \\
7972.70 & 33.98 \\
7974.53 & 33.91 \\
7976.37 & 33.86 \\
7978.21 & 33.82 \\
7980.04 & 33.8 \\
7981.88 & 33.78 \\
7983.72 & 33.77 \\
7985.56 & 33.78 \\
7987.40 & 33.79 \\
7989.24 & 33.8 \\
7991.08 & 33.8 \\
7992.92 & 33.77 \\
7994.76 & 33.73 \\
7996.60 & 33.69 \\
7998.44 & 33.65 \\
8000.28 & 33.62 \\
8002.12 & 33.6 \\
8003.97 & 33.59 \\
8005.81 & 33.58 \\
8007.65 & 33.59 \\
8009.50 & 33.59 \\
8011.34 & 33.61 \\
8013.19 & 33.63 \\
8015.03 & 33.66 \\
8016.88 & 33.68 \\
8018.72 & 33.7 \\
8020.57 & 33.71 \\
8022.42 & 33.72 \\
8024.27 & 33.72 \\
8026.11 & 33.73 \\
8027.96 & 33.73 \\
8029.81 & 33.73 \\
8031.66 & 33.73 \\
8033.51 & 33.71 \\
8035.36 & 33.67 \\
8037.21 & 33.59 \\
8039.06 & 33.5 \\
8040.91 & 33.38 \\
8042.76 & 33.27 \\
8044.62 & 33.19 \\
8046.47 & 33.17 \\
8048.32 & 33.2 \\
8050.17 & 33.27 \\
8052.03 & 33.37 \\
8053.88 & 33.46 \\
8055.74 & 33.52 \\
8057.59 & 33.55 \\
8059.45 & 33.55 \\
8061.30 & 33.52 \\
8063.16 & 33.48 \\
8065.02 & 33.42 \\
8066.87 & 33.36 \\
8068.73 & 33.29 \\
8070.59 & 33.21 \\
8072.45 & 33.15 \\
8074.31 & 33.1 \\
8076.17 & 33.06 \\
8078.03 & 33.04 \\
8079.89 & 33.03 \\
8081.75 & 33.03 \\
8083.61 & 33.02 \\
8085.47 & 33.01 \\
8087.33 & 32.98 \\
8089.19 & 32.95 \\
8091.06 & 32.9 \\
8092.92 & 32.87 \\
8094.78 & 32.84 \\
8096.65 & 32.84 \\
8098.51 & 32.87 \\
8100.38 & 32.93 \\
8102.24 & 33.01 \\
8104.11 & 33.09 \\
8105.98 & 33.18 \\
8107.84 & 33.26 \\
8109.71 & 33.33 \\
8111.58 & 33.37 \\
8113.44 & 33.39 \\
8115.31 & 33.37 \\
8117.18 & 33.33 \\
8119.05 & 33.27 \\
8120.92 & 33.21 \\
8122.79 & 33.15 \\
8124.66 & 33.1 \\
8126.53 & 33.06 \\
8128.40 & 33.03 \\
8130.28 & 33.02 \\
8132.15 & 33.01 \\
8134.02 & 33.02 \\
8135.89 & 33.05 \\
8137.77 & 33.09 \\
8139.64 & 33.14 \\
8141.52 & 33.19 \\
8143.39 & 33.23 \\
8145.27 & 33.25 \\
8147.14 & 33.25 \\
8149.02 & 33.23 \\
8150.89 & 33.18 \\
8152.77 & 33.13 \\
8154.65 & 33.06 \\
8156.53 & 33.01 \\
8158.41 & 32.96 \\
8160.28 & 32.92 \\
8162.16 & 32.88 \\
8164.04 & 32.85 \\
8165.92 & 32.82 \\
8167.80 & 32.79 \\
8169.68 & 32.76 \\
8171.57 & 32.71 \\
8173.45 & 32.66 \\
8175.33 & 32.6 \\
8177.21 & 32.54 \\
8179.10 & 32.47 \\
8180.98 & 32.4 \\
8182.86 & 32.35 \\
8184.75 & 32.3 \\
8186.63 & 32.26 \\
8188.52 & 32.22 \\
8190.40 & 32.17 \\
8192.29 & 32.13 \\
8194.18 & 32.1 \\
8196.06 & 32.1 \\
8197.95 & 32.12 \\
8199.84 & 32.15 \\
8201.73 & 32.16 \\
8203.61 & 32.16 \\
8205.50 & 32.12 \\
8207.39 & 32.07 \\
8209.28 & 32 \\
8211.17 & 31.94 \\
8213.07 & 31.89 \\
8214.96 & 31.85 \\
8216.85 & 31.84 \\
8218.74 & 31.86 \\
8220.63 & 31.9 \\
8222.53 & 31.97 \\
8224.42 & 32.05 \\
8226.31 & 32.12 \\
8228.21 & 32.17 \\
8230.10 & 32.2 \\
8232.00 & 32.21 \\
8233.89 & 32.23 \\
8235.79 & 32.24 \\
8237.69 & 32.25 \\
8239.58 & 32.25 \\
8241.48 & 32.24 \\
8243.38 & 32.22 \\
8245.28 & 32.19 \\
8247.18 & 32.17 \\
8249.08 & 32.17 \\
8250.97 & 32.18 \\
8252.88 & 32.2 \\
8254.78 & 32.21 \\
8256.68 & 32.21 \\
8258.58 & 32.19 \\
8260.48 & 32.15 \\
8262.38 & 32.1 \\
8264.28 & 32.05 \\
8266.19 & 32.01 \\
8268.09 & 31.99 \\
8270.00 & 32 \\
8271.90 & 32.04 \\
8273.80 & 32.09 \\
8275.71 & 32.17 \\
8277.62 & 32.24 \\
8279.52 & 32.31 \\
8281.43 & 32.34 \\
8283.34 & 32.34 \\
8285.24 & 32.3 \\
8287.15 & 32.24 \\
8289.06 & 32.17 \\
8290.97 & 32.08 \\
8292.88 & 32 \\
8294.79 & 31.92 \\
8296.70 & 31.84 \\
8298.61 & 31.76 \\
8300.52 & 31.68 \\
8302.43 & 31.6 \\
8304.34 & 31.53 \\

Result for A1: 0.002 mag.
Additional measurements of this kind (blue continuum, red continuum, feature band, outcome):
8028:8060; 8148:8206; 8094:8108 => 0.00 mag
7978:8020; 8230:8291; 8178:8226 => 0.01 mag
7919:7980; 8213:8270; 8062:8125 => 0.00 mag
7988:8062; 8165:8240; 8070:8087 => 0.00 mag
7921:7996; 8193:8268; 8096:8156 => -0.01 mag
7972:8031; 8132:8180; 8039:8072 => 0.00 mag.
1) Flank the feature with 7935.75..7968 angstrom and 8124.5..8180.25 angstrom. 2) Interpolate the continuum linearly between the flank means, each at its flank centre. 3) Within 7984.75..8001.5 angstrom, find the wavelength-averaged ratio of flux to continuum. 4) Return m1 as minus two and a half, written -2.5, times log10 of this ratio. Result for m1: 0.00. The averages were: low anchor 34.1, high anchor 33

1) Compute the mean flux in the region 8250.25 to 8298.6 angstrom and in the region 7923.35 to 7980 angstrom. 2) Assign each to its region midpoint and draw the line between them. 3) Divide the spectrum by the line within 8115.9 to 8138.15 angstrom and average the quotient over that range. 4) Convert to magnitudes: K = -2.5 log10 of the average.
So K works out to 0.00 mag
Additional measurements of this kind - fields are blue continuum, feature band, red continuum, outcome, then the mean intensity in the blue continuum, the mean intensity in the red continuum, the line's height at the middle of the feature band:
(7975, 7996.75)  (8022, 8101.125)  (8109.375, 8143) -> 0.01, 33.8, 33.2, 33.5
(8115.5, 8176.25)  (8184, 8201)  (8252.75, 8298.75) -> 0.02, 33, 32.1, 32.7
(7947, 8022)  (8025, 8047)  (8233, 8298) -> 0.00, 33.9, 32.2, 33.6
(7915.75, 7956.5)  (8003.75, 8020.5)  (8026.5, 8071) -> 0.00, 34.1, 33.5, 33.7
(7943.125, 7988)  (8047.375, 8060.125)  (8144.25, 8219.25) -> 0.00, 34.1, 32.5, 33.4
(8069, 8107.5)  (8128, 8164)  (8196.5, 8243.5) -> -0.02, 33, 32.1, 32.6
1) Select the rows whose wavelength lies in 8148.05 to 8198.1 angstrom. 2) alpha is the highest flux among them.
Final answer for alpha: 33.23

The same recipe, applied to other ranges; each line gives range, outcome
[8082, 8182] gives 33.39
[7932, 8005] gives 34.48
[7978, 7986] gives 33.82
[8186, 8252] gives 32.26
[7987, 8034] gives 33.8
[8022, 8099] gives 33.73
